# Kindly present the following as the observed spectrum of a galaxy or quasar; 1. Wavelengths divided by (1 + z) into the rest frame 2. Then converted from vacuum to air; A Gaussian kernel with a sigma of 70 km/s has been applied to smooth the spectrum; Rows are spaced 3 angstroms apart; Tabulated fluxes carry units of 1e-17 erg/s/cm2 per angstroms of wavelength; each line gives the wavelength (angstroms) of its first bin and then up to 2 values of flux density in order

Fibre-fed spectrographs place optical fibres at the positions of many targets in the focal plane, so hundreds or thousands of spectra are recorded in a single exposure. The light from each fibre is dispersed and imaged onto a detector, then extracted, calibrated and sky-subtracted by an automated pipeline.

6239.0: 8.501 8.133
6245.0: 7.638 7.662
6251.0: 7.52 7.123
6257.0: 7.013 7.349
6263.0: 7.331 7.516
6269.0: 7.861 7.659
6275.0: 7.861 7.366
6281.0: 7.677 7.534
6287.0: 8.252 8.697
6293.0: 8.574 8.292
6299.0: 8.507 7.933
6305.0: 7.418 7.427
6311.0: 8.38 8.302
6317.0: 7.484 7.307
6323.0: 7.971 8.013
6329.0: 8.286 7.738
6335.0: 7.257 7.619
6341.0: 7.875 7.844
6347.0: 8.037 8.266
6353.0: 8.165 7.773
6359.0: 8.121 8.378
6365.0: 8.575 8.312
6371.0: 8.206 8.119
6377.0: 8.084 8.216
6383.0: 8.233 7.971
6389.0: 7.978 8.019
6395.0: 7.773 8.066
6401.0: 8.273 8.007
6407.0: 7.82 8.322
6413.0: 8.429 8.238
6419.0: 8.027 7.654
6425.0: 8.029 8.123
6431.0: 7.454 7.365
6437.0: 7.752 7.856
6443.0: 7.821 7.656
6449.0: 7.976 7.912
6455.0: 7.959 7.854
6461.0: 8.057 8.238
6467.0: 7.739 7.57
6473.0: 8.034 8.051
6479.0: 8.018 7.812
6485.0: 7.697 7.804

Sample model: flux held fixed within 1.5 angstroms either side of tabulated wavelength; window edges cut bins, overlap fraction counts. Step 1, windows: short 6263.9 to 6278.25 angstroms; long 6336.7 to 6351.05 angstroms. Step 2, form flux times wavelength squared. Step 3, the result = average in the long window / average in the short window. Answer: 1.1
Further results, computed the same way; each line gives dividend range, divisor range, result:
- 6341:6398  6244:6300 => 1.08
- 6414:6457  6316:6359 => 1.03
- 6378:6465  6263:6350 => 1.05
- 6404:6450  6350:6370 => 0.98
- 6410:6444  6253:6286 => 1.11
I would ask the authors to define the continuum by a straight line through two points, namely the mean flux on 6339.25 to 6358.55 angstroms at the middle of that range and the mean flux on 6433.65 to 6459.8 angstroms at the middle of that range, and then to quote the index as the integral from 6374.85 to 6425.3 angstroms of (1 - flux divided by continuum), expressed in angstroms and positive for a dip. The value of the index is -1.1 angstroms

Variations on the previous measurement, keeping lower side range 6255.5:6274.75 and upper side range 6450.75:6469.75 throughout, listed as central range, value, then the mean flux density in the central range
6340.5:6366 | -1.42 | 8.12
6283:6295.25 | -1.23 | 8.3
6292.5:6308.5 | -0.98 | 8.03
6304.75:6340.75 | -0.79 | 7.78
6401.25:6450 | -0.39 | 7.92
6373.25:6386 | -0.65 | 8.14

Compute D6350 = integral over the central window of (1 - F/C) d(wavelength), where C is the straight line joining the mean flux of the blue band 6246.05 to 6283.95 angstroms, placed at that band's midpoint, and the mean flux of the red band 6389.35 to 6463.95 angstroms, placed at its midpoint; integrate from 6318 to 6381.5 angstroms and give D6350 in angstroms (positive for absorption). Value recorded -2.2 angstroms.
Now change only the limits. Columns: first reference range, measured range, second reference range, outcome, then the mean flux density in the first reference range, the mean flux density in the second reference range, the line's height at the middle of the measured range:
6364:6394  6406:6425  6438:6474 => -0.1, 8.16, 7.89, 8.03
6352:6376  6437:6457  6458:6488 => 0.3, 8.2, 7.9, 7.98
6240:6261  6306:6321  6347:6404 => 0.1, 7.52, 8.13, 7.83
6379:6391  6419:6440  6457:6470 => 0.6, 8.09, 7.93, 8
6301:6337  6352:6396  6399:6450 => -1.5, 7.79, 7.93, 7.86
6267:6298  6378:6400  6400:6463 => -0.3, 7.98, 7.93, 7.95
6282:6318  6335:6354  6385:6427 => 0.4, 8.07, 8.05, 8.06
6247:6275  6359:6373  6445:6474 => -1.2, 7.47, 7.9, 7.7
